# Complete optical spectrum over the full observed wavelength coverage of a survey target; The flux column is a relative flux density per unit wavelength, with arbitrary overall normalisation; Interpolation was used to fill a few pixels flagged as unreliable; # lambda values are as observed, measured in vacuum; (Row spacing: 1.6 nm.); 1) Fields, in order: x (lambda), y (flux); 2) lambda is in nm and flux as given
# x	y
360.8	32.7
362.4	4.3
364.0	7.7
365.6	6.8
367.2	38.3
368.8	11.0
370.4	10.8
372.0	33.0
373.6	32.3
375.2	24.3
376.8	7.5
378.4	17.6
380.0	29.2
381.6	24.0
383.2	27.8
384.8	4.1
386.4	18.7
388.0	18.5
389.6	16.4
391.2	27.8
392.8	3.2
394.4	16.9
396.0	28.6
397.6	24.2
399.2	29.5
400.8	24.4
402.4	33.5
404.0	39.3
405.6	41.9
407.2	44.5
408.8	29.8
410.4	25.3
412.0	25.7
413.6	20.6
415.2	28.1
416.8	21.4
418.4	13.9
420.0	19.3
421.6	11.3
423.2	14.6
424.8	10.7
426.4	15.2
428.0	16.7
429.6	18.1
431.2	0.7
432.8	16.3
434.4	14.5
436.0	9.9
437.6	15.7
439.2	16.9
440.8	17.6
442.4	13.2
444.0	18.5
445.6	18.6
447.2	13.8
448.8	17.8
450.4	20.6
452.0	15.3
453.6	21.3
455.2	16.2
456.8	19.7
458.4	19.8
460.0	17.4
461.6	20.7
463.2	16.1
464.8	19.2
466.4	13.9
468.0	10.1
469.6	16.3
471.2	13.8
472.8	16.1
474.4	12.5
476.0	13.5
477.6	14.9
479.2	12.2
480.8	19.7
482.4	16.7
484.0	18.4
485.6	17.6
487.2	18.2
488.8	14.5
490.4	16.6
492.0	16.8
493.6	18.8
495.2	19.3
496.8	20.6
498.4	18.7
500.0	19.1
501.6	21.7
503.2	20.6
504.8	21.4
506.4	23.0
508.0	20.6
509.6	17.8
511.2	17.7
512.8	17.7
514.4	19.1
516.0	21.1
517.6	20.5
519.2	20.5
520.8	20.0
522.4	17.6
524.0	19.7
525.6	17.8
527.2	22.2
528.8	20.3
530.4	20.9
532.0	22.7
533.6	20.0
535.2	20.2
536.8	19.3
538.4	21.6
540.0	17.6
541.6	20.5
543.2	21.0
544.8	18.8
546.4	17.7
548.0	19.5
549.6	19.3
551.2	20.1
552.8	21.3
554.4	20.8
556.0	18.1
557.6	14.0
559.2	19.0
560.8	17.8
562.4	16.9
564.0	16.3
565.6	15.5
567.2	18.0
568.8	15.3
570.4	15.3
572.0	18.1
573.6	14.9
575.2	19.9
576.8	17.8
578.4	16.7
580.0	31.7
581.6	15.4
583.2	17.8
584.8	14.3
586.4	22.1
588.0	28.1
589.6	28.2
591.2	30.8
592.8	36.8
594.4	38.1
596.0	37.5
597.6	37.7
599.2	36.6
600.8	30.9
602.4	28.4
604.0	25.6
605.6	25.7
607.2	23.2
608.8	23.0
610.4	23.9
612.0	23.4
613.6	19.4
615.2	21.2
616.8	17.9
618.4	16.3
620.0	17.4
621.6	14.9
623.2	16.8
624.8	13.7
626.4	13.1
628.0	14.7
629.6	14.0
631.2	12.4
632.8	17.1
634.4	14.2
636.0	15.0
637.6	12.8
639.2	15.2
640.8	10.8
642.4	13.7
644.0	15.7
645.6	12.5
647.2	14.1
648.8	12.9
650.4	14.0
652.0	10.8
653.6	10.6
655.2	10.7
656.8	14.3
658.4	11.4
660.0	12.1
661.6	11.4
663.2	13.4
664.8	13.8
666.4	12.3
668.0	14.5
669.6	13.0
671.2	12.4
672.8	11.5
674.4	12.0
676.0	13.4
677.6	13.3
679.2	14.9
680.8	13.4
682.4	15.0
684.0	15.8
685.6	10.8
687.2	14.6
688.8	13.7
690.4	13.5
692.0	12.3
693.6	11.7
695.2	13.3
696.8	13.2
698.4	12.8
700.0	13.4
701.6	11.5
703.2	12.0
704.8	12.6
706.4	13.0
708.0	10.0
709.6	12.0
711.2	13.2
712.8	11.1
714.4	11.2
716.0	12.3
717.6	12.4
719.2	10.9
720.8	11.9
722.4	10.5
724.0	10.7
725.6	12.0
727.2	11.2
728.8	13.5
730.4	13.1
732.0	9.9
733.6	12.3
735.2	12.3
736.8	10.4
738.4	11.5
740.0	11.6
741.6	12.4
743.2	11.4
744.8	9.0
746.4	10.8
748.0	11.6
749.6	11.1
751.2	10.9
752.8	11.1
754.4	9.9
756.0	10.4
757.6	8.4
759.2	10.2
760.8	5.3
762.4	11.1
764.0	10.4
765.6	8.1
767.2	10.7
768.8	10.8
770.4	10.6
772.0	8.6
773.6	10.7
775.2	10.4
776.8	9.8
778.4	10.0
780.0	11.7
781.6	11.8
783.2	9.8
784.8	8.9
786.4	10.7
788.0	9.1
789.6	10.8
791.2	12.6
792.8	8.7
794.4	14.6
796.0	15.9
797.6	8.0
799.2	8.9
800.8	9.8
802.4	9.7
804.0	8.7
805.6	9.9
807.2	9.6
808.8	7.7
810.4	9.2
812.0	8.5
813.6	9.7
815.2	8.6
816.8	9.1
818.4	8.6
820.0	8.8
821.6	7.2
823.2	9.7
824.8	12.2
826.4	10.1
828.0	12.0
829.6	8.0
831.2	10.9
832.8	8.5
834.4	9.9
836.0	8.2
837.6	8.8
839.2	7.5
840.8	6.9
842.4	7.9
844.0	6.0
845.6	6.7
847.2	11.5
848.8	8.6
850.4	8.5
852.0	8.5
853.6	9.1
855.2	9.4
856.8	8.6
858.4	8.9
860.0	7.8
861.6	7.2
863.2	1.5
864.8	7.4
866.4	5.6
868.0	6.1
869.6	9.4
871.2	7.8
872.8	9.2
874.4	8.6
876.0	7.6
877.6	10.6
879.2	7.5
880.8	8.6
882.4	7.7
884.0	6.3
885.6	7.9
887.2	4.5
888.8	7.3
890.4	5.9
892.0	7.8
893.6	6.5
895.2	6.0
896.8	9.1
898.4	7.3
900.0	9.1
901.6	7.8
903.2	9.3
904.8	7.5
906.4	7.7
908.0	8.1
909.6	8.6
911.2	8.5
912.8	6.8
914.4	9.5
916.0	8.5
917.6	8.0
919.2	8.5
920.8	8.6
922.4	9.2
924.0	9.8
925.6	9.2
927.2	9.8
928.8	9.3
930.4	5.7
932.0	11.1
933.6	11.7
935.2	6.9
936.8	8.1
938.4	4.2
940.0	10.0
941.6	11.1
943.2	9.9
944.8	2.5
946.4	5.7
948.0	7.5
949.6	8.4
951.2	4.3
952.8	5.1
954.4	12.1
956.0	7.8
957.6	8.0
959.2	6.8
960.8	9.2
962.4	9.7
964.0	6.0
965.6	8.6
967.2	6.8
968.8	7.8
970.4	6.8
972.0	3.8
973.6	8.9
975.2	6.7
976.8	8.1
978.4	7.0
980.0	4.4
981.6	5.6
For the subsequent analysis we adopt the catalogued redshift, 1.13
